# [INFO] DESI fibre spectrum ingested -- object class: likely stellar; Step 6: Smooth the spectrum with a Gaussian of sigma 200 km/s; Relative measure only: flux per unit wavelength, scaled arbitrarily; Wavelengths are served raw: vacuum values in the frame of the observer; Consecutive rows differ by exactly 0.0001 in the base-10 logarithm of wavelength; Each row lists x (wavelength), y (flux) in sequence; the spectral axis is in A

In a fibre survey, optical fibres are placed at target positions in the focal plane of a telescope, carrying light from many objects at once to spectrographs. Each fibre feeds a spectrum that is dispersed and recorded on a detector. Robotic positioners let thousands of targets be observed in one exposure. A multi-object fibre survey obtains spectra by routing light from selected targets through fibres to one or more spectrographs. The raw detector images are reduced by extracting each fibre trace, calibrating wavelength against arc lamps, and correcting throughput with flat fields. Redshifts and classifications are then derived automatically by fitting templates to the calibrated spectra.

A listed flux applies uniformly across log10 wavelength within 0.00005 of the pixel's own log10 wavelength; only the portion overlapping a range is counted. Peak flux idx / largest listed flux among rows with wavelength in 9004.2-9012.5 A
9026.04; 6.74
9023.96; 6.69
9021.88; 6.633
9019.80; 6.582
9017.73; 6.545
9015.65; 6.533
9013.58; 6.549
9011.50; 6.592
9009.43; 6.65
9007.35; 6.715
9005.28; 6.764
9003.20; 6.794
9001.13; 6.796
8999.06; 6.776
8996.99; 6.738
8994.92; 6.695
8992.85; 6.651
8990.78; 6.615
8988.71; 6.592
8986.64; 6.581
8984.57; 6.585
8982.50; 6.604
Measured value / 6.764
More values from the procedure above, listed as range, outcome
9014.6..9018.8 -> 6.545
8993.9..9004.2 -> 6.796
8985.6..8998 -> 6.738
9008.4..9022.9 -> 6.65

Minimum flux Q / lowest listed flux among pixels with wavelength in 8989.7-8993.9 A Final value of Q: 6.615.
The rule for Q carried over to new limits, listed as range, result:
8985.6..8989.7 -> 6.581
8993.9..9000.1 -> 6.695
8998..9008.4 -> 6.715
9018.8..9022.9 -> 6.582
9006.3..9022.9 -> 6.533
